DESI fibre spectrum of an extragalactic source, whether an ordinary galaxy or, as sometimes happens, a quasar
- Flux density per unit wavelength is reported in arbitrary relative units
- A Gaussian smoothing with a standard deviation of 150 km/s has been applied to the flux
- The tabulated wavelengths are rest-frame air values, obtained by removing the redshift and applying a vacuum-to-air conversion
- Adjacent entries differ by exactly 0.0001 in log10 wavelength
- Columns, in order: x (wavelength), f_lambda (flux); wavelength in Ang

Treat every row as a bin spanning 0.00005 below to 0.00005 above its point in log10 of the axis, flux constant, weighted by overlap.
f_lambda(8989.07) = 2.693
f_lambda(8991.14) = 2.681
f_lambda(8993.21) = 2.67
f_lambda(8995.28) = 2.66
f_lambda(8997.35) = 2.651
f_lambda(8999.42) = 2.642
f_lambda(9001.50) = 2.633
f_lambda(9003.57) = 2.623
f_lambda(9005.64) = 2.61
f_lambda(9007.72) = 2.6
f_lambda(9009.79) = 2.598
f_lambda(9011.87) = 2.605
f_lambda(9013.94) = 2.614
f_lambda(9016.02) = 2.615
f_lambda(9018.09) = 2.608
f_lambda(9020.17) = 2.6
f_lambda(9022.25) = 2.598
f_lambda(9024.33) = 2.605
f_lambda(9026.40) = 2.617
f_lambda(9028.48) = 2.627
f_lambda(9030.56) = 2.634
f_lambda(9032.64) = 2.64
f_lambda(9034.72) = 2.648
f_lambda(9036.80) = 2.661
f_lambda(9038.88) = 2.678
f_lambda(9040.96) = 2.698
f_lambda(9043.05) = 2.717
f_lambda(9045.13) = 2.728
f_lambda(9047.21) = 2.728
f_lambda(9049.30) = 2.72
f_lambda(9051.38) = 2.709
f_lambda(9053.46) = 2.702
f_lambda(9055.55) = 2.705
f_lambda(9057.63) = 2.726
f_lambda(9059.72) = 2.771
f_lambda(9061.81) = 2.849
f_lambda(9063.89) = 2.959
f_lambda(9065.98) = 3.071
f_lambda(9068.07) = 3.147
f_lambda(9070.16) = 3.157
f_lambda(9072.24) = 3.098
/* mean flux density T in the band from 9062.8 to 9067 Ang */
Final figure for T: 3.02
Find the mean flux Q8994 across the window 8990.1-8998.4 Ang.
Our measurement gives 2.67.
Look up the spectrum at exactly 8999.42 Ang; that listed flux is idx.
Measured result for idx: 2.642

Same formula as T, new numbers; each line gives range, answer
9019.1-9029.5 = 2.61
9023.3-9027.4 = 2.62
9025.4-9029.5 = 2.62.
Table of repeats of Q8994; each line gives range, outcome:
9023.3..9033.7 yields 2.63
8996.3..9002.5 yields 2.64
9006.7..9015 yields 2.6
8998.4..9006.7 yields 2.62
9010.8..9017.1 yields 2.61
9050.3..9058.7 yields 2.71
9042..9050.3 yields 2.72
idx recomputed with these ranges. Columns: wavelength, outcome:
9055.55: 2.705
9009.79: 2.598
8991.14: 2.681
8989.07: 2.693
